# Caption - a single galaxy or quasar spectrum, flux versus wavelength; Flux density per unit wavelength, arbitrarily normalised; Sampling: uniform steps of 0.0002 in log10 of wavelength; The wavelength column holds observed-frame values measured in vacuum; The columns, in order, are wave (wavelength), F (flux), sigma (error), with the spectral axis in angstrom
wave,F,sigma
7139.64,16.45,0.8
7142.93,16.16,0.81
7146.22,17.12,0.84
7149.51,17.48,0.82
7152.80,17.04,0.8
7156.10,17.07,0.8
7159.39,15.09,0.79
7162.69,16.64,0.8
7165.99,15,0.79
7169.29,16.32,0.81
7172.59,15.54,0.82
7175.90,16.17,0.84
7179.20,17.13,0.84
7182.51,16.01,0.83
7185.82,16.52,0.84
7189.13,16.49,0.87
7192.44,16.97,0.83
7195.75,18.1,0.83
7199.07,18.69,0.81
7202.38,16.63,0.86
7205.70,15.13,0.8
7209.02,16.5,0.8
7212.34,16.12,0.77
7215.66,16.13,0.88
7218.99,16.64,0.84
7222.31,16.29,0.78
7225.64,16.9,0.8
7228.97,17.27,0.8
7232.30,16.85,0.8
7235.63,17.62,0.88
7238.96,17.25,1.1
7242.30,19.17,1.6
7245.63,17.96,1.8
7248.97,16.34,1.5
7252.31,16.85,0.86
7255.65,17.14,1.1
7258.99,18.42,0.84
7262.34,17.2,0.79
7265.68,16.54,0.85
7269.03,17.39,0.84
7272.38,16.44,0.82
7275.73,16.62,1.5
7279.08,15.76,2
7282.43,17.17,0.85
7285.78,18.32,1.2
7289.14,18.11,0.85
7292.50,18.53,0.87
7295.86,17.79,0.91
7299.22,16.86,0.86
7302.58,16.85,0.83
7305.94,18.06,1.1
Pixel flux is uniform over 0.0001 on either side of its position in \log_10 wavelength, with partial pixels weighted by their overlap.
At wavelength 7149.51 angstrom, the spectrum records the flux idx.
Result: 17.48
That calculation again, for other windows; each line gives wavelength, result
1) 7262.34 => 17.2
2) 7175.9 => 16.17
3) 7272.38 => 16.44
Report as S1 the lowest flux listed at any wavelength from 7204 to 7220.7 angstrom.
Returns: 15.13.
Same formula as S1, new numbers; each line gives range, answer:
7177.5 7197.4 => 16.01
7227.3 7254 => 16.34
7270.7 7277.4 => 16.44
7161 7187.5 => 15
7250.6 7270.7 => 16.54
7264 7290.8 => 15.76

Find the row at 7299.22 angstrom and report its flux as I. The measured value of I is 16.86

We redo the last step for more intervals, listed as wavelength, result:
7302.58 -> 16.85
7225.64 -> 16.9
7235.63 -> 17.62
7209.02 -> 16.5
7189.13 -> 16.49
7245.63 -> 17.96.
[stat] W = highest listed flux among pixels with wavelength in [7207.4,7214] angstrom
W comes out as 16.5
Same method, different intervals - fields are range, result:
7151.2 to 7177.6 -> 17.07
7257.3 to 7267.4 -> 18.42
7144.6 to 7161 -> 17.48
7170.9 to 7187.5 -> 17.13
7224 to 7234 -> 17.27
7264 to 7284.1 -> 17.39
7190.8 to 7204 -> 18.69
